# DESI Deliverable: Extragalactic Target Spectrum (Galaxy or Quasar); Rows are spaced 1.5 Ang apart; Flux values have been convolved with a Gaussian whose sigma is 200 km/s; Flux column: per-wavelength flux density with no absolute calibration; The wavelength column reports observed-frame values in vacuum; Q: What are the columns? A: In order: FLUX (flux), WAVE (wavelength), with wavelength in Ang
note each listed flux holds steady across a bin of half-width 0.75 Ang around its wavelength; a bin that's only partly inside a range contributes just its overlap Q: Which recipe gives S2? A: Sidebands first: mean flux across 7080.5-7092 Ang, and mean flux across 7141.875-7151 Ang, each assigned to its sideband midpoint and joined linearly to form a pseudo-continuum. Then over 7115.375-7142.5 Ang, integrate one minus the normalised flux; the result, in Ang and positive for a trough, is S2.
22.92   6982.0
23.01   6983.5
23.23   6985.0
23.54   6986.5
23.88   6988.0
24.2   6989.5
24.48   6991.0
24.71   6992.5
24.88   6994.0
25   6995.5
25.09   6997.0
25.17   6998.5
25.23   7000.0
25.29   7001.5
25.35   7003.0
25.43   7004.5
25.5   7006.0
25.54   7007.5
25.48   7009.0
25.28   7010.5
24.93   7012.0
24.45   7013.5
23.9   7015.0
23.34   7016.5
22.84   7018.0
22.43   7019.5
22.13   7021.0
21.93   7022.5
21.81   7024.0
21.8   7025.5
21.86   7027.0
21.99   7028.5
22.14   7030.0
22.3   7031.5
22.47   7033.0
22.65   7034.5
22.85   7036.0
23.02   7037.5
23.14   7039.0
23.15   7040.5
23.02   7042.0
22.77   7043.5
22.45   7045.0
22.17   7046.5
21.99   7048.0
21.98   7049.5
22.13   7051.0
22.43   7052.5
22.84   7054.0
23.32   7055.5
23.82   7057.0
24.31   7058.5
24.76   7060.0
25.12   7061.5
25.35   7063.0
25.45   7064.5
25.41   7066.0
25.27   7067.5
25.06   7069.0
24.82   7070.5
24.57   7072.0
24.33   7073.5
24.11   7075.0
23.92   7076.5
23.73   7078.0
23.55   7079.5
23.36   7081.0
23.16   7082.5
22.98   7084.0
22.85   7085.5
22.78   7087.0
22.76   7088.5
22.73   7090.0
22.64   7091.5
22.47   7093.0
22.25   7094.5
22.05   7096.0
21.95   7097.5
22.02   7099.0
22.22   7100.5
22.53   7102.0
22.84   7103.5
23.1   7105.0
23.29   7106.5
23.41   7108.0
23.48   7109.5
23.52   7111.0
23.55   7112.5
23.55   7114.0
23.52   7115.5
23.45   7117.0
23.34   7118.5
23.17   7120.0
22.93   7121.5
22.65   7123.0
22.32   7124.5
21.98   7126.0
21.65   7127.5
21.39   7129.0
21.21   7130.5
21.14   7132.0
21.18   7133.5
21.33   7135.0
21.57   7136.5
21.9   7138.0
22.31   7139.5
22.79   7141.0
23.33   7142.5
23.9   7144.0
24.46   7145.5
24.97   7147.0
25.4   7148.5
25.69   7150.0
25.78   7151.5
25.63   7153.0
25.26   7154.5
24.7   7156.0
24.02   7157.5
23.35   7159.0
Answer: 2.2 Ang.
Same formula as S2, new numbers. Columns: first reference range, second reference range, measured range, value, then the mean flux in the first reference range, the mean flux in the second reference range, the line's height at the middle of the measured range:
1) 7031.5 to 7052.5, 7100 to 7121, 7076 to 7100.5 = 0.2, 22.6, 23.2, 23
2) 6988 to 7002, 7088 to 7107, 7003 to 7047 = 1.7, 24.8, 22.5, 24.2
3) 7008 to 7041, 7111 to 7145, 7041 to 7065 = -0.5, 23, 22.5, 22.9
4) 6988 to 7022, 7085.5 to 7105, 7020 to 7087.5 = 0.4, 24.5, 22.5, 23.4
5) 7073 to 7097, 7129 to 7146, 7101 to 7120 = -0.5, 23.1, 22.2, 22.7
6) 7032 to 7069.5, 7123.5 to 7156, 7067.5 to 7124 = 0.2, 23.5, 23.1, 23.3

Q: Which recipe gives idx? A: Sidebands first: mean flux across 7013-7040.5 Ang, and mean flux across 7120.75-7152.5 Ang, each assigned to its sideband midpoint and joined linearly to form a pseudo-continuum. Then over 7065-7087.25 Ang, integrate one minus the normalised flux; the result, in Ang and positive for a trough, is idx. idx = -1.3 Ang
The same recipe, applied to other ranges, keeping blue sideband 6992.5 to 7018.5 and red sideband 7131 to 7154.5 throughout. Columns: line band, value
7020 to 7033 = 1.4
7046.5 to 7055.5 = 0.8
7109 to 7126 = 0.4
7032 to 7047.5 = 1.1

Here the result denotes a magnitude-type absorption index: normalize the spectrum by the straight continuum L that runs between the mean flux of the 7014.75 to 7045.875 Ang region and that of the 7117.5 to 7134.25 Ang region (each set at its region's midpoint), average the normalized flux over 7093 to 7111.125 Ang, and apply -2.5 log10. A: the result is -0.02 mag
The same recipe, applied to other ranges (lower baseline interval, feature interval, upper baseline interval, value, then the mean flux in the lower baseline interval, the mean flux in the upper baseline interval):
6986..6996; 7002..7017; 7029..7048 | -0.06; 24.4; 22.6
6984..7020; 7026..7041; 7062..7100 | 0.08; 24.6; 23.6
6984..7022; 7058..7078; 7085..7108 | -0.07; 24.4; 22.6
